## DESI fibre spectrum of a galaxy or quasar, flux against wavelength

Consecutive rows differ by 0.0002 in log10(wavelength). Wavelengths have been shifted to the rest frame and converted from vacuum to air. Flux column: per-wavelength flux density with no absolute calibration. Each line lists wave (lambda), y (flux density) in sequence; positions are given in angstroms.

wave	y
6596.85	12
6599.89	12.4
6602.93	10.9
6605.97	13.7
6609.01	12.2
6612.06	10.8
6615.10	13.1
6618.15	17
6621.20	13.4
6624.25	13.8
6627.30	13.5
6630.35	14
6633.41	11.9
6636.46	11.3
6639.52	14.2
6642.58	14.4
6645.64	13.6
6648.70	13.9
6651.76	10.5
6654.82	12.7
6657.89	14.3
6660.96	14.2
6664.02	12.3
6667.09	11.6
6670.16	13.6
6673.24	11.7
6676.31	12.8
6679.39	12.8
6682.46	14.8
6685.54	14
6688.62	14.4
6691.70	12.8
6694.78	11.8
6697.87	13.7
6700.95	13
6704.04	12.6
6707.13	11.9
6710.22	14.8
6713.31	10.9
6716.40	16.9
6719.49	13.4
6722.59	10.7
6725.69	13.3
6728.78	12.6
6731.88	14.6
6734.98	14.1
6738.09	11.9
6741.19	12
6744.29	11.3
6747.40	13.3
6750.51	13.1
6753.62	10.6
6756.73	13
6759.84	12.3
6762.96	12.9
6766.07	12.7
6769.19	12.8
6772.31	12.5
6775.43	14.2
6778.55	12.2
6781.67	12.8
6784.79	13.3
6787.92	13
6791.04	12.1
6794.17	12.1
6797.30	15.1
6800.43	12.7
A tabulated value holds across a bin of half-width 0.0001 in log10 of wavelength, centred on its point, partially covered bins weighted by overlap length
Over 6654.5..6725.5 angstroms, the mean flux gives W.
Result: 13.1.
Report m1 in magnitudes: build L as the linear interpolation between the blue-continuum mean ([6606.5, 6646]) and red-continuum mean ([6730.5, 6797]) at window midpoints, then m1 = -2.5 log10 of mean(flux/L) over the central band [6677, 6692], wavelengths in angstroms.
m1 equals -0.06 mag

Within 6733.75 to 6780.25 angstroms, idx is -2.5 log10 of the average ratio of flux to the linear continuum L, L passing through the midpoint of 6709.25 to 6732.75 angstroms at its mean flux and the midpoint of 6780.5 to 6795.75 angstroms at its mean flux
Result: 0.03 mag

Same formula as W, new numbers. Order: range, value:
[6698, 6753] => 12.9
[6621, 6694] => 13.2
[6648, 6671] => 12.8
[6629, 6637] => 12.5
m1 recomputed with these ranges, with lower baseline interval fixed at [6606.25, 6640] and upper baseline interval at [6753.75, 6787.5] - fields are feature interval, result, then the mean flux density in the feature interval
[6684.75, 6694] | -0.05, 13.6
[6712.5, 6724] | -0.02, 13.1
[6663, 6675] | 0.06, 12.3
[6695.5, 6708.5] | 0.02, 12.7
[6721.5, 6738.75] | -0.01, 13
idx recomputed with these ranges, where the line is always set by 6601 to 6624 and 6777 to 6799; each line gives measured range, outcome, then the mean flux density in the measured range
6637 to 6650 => -0.06 mag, 13.8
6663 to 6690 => -0.01 mag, 13.1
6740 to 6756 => 0.07 mag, 12.1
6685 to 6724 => -0.01 mag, 13.1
